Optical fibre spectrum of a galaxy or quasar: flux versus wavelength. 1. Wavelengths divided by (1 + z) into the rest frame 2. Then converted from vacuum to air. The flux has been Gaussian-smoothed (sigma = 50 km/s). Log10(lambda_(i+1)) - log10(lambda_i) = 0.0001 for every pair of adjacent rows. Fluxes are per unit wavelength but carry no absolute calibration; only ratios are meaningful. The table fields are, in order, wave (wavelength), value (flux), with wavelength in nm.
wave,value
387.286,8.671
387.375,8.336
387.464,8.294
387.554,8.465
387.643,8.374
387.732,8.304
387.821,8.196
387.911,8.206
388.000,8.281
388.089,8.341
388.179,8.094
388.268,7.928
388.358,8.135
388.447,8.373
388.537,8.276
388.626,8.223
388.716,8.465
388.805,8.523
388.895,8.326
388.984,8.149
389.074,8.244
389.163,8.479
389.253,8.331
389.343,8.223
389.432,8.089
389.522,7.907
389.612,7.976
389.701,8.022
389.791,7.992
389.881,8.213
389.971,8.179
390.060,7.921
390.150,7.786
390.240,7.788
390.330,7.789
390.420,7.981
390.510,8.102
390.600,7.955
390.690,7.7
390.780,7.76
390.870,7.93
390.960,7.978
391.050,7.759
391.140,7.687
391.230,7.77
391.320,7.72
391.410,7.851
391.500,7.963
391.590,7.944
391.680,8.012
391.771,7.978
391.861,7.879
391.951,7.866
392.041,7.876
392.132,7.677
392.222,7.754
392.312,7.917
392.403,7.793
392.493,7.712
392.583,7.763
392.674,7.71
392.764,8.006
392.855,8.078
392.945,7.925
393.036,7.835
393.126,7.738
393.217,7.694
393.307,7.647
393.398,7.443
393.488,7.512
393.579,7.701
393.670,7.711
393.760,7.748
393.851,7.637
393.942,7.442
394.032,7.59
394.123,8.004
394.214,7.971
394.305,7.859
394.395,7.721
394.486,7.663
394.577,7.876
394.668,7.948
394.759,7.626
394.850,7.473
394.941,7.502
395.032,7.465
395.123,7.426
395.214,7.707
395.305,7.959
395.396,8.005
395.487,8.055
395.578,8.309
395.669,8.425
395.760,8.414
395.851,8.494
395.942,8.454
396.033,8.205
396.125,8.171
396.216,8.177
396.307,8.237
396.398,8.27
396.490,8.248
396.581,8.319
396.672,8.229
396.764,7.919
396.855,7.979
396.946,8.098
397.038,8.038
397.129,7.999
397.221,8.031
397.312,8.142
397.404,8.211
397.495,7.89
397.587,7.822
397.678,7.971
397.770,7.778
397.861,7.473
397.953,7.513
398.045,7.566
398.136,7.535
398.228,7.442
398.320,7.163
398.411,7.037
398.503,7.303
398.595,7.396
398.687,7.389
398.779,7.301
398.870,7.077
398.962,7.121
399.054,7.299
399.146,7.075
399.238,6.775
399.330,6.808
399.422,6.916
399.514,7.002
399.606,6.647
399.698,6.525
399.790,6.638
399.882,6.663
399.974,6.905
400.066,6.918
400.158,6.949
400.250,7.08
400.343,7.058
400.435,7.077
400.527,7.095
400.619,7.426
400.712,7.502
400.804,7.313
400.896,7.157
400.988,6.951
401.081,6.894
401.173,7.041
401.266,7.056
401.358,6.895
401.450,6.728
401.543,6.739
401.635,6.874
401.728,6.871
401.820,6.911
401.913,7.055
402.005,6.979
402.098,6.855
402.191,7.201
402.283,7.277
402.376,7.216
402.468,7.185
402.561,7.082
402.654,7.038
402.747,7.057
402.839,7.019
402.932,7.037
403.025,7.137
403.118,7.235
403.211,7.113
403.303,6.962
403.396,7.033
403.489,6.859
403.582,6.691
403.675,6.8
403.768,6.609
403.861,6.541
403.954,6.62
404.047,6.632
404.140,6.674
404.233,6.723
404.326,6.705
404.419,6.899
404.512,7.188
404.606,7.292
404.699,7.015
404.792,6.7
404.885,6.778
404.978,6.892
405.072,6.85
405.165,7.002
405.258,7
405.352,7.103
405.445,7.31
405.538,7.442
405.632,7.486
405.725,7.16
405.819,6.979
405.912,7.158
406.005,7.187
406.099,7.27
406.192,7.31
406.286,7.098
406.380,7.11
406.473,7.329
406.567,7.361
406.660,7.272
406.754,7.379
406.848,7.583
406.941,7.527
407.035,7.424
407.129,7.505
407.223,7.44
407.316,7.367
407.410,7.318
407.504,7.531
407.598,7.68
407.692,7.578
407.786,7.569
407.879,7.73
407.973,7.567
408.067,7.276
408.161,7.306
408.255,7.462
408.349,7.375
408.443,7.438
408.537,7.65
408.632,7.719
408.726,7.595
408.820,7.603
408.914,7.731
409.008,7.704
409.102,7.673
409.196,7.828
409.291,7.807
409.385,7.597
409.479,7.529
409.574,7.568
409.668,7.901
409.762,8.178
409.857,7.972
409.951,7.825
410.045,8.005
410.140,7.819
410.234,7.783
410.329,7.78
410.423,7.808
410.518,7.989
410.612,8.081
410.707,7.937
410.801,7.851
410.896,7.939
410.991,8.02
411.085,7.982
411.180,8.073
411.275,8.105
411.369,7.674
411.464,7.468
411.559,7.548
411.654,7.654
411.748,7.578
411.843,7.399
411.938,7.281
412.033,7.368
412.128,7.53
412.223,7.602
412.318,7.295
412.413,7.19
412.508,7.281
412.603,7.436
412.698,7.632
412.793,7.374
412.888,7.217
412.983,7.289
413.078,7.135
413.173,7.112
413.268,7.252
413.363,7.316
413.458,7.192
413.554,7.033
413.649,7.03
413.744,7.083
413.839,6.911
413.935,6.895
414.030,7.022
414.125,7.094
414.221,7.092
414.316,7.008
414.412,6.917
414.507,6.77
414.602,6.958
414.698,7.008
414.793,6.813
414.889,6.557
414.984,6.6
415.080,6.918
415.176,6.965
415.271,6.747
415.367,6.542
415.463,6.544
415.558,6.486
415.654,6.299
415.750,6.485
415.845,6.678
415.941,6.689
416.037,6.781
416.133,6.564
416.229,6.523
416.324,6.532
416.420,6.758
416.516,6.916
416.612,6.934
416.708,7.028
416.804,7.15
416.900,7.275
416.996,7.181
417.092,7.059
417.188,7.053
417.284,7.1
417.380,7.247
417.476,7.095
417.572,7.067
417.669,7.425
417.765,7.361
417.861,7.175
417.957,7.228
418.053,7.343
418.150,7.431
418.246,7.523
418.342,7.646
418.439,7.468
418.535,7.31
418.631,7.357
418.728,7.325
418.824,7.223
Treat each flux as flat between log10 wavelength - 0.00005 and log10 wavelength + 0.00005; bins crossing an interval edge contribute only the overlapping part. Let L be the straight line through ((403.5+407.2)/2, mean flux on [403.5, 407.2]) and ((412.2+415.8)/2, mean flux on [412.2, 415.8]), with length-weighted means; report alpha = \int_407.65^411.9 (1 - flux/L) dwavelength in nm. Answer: -0.419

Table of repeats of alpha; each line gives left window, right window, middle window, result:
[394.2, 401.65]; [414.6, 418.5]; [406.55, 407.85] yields -0.04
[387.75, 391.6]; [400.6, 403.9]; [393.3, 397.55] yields -0.20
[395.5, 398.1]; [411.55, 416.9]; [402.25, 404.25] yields 0.20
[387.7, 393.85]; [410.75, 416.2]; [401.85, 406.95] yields 0.29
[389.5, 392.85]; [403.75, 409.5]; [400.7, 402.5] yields 0.11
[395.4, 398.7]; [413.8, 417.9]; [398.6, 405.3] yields 0.61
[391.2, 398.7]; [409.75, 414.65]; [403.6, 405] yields 0.15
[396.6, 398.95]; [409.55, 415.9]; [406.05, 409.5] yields -0.02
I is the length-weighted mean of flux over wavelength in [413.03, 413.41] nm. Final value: 7.21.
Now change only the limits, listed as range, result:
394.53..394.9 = 7.72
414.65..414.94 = 6.8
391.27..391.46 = 7.8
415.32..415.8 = 6.48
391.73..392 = 7.93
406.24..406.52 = 7.18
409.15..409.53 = 7.67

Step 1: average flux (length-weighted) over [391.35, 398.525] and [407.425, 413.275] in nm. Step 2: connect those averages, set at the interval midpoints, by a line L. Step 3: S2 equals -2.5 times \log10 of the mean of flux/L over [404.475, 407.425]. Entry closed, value 0.07 mag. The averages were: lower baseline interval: 7.86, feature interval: 7.21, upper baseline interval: 7.63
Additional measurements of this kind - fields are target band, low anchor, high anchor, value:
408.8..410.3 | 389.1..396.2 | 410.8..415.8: -0.07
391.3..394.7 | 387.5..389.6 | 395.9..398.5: 0.04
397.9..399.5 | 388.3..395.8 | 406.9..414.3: 0.08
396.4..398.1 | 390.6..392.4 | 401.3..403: -0.08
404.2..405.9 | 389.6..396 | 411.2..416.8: 0.05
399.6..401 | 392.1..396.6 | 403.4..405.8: 0.05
